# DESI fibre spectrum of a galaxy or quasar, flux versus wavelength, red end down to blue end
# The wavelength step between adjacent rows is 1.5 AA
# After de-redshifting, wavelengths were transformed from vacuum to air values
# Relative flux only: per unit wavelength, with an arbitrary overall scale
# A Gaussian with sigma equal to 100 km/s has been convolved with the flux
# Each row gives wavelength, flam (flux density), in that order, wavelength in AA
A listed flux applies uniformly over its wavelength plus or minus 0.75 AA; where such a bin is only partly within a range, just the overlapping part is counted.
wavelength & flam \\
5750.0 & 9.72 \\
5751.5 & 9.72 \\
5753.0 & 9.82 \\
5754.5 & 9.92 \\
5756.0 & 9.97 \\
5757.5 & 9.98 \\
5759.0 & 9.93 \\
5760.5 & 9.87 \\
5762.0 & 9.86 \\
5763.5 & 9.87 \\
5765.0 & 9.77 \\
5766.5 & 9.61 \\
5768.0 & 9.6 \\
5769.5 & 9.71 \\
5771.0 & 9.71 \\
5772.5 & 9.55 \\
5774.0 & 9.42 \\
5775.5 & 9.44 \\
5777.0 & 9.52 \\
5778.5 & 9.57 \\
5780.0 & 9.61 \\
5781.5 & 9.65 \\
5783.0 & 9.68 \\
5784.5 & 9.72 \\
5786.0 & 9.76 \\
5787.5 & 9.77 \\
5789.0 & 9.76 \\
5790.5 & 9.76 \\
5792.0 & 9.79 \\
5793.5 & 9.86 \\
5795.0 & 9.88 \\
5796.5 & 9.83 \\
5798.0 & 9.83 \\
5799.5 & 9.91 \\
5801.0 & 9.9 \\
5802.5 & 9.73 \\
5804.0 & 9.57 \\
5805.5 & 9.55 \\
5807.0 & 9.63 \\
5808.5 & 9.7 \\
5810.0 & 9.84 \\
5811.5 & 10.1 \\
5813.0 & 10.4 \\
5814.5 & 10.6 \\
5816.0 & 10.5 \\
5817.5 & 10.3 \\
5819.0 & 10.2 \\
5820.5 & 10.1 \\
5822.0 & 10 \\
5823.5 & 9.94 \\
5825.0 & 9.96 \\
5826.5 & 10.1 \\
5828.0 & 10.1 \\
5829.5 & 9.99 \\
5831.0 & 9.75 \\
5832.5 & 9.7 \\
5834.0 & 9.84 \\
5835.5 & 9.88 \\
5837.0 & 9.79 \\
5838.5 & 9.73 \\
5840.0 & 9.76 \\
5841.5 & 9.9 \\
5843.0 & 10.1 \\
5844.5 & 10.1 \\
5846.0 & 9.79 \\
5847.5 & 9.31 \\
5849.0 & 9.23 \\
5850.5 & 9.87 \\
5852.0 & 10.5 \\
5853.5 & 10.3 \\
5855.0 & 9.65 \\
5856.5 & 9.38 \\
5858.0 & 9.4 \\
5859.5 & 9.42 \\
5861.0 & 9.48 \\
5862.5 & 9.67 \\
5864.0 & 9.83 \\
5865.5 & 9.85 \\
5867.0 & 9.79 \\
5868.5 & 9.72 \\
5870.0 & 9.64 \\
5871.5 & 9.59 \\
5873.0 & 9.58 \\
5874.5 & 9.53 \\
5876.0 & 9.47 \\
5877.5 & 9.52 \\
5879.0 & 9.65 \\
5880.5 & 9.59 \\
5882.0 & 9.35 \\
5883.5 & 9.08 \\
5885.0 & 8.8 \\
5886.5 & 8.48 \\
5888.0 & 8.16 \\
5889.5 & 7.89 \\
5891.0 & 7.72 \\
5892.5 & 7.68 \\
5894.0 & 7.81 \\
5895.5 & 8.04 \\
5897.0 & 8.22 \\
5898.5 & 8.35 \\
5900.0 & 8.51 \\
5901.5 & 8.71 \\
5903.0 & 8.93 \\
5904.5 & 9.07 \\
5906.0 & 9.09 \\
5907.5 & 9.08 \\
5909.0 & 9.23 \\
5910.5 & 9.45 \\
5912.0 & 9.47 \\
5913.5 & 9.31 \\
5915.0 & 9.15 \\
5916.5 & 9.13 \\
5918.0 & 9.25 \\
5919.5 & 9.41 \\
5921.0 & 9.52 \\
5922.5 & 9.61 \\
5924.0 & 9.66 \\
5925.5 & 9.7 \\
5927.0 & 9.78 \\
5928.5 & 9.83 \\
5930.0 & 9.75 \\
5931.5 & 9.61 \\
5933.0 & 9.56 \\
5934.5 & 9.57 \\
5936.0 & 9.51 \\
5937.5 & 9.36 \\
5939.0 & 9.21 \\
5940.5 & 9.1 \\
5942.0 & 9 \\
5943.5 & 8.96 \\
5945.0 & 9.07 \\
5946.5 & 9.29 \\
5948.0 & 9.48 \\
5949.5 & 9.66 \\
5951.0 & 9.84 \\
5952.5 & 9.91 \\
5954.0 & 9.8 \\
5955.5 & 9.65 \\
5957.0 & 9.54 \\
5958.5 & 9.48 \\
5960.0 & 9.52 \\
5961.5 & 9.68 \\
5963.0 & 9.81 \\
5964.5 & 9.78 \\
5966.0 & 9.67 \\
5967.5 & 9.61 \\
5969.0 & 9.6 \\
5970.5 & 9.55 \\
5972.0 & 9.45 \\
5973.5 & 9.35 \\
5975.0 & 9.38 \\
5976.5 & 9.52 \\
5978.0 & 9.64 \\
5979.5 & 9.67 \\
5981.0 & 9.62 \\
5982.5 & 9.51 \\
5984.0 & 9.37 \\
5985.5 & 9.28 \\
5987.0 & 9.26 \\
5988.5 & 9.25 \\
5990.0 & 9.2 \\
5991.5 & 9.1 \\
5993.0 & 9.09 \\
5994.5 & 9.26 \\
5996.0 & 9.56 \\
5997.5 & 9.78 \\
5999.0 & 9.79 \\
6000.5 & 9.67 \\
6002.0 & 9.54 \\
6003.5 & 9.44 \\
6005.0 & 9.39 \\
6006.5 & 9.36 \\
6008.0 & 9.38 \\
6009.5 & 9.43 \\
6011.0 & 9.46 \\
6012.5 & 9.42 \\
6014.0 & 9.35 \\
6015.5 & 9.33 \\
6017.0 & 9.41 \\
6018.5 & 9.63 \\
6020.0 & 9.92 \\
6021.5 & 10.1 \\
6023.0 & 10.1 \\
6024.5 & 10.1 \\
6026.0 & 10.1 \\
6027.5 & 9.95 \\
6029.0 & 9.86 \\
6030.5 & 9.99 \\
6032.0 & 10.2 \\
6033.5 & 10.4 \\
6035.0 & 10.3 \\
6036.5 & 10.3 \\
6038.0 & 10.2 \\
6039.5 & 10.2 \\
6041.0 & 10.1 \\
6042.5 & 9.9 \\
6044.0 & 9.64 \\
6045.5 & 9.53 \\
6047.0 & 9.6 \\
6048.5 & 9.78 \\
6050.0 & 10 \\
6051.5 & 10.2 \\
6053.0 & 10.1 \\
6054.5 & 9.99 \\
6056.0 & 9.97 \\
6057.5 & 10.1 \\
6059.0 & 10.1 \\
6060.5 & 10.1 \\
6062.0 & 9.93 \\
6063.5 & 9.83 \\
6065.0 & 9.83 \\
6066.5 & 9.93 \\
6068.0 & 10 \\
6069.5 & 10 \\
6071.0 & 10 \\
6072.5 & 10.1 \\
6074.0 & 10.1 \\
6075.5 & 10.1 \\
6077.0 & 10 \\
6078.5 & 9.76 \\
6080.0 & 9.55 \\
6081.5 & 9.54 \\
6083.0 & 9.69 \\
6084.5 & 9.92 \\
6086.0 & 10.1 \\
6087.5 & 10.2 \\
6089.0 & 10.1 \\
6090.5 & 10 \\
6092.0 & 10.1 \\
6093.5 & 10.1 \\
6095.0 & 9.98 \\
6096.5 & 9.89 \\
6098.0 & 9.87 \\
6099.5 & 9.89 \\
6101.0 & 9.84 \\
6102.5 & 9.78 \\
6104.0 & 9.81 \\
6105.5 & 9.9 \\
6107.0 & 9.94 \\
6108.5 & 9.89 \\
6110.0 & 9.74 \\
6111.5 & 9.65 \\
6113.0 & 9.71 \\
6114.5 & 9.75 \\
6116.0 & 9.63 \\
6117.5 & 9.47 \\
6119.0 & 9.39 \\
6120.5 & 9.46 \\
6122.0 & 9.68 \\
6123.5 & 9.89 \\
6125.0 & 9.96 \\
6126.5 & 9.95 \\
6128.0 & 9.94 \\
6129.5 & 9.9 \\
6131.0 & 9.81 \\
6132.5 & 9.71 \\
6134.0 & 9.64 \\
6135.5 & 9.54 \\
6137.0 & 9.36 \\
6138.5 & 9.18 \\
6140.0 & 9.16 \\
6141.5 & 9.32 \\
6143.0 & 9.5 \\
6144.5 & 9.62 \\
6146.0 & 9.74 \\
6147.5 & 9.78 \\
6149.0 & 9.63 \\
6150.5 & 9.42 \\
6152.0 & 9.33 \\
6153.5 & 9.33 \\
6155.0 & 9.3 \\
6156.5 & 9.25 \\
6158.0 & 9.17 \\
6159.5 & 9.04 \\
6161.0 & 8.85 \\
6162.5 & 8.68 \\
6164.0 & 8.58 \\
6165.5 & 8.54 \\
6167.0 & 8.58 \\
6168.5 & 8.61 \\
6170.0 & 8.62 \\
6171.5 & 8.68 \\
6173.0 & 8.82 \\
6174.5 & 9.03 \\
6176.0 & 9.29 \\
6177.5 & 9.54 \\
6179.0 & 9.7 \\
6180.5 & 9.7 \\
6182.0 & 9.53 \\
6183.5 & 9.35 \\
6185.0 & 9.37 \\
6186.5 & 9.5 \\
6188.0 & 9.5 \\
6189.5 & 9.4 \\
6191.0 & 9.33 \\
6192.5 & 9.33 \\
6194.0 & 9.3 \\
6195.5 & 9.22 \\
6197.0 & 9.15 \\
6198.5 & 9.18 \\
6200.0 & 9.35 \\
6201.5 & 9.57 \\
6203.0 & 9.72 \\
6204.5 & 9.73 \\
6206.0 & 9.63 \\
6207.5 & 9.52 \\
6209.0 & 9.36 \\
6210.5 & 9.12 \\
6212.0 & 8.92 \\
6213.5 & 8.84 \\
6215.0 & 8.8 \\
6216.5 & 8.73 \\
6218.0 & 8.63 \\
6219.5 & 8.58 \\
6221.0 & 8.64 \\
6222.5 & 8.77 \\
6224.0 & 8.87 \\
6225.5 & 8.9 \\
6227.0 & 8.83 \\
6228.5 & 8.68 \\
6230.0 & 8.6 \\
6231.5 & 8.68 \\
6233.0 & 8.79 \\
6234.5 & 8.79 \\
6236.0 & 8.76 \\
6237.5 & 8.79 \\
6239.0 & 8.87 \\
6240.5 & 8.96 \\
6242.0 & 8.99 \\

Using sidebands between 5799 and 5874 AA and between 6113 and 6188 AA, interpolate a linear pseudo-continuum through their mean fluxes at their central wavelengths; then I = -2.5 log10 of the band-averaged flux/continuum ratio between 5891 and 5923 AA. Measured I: 0.10 mag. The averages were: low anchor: 9.85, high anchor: 9.37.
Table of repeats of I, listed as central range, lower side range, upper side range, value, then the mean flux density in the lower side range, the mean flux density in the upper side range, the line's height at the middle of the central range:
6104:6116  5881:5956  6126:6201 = -0.06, 9.12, 9.31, 9.26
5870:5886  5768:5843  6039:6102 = 0.05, 9.84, 9.94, 9.87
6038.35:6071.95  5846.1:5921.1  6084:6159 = -0.04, 9.18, 9.7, 9.56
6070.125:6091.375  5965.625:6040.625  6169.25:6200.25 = -0.05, 9.64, 9.28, 9.49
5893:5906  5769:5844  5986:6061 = 0.16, 9.85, 9.76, 9.81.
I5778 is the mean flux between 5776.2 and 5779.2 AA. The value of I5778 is 9.54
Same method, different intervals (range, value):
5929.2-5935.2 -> 9.62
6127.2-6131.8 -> 9.88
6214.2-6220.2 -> 8.69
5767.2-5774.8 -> 9.6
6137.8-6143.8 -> 9.29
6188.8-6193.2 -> 9.35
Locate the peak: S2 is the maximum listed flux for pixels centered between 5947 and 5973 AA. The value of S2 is 9.91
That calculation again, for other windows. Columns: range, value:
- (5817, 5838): 10.3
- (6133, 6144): 9.64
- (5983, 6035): 10.4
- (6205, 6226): 9.63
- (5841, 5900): 10.5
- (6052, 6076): 10.1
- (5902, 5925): 9.66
